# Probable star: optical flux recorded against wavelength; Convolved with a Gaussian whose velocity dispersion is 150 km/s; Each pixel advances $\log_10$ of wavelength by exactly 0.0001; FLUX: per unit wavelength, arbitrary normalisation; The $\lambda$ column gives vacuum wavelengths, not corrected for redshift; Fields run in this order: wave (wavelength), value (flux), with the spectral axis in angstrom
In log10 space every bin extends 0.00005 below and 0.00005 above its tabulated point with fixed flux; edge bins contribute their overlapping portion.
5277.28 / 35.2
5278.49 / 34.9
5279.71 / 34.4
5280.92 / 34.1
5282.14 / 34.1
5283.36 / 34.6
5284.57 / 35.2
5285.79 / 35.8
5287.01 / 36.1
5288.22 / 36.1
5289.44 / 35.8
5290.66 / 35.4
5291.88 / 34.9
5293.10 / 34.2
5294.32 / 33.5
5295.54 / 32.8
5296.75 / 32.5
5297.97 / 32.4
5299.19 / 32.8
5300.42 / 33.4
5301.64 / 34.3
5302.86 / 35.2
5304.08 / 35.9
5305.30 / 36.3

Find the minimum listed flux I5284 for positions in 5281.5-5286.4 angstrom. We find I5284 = 34.1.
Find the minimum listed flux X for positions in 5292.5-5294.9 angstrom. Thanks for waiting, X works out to 33.5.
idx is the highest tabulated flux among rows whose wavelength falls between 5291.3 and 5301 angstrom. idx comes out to 34.9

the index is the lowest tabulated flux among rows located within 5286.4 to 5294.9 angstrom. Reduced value 33.5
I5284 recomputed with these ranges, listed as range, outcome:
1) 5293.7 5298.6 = 32.4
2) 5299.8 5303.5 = 33.4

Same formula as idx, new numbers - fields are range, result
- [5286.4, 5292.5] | 36.1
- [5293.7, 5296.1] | 33.5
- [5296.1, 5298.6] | 32.5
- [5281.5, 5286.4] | 35.8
